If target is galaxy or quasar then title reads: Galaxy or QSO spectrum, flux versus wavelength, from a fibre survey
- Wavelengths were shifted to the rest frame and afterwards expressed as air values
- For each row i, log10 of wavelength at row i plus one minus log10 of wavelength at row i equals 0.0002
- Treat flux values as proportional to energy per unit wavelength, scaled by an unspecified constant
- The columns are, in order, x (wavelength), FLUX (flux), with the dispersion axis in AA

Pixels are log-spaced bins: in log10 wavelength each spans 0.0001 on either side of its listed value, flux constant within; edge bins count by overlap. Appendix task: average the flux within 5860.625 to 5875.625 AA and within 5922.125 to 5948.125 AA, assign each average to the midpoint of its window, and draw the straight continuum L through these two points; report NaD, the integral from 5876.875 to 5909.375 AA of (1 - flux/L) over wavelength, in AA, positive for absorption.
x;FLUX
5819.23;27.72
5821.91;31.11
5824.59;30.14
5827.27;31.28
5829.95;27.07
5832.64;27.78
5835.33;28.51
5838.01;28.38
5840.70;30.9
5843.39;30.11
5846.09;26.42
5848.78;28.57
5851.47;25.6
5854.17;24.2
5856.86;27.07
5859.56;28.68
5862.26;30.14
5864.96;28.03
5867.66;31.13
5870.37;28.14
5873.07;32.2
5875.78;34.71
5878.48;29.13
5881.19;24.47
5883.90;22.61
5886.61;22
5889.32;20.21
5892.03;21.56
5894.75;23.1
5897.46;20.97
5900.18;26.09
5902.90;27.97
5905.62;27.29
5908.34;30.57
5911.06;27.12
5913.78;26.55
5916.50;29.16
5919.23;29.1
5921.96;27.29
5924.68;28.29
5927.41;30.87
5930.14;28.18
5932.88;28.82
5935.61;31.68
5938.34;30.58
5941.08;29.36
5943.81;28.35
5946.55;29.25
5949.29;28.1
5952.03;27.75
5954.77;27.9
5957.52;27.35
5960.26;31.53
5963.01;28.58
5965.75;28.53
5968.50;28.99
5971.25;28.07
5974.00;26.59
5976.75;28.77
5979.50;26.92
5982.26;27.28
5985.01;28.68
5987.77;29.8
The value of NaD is 5.7 AA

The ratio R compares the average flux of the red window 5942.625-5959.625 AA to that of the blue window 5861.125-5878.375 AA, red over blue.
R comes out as 0.92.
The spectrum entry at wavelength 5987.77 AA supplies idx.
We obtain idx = 29.8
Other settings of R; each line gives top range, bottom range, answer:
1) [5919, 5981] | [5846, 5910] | 1.08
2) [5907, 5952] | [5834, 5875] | 1.01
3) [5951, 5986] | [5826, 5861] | 1.01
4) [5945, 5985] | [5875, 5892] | 1.13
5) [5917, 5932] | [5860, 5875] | 0.96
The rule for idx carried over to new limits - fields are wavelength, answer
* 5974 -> 26.59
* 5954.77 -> 27.9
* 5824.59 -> 30.14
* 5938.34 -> 30.58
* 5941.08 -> 29.36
